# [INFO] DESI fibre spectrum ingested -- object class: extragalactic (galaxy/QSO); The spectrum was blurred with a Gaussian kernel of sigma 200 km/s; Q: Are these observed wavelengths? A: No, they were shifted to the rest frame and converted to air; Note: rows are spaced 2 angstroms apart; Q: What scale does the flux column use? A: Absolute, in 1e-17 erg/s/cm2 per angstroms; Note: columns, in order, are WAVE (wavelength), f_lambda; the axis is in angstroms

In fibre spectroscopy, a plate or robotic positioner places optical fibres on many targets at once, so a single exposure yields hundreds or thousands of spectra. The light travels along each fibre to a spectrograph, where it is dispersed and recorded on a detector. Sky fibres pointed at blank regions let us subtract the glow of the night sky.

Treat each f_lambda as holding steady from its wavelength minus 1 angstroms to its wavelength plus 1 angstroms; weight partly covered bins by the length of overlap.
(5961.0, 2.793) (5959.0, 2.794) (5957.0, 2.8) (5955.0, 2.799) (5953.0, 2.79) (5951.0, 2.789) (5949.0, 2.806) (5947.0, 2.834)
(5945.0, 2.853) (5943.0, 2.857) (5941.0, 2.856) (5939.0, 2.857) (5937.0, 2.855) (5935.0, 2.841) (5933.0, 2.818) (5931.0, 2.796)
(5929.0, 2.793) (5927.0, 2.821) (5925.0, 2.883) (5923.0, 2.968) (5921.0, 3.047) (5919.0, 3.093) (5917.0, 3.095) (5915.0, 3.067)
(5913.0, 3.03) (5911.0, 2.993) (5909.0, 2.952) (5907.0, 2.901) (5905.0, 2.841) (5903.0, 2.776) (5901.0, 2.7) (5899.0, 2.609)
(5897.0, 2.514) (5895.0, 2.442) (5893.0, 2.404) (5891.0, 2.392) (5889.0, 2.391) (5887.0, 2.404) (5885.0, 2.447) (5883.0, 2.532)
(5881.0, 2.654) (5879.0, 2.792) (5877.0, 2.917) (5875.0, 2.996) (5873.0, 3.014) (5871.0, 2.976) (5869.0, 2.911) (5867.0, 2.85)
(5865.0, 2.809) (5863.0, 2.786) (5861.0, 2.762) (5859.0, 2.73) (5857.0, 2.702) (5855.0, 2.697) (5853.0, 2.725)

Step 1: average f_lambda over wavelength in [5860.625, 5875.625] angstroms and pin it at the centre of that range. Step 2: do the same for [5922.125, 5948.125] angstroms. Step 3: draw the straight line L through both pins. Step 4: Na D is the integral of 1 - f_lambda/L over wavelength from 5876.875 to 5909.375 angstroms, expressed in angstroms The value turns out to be 3.0 angstroms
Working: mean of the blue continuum 2.89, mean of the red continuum 2.85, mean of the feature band 2.61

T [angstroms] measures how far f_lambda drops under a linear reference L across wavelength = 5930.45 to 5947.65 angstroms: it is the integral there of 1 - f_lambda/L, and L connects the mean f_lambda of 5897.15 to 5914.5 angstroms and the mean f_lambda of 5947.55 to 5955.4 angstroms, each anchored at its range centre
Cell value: -0.2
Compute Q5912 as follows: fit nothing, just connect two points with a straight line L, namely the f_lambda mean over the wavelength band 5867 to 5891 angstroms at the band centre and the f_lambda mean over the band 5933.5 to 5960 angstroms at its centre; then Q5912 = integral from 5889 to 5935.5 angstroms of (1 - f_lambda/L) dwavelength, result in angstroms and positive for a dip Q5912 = -0.6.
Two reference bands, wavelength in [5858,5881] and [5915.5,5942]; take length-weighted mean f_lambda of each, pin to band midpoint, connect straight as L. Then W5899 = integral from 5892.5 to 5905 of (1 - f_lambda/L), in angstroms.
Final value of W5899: 1.2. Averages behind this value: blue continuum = 2.86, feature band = 2.6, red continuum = 2.9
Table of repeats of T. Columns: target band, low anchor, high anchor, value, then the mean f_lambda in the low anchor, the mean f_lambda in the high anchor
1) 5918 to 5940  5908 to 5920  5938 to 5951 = 0.4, 3.04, 2.84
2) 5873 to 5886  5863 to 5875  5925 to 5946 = 0.7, 2.91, 2.84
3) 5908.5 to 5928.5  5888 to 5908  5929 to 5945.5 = -2.0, 2.6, 2.84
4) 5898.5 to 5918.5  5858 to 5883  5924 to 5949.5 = -0.5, 2.84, 2.84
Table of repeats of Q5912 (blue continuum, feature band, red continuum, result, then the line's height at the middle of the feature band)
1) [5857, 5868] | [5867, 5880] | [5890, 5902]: -1.1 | 2.69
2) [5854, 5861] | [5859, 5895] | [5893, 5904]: -0.6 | 2.66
